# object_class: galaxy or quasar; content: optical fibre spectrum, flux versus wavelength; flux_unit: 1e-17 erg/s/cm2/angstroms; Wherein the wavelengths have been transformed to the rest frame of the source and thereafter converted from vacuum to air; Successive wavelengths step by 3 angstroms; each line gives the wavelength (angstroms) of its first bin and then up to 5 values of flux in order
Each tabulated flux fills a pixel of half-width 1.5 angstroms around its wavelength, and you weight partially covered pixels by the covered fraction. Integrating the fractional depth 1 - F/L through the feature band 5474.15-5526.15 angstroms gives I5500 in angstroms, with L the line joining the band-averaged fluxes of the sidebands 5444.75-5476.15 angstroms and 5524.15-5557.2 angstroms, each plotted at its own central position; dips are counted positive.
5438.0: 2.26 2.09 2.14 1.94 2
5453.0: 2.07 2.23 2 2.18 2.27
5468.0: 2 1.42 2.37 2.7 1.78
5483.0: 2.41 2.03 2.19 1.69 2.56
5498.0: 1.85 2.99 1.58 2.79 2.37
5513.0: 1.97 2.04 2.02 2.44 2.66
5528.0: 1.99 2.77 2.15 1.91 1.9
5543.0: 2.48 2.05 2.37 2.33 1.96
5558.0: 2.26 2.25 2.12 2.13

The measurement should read -2.3 angstroms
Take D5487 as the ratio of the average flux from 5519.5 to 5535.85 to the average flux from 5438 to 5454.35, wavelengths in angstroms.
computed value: 1.1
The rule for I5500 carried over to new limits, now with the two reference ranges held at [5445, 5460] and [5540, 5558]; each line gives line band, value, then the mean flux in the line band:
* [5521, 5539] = -1.0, 2.3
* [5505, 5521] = -0.5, 2.22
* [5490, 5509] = -1.0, 2.25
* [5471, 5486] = -0.7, 2.2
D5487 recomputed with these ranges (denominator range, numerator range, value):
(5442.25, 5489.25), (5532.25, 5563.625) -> 1.03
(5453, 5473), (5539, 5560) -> 1.08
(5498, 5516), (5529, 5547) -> 0.97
